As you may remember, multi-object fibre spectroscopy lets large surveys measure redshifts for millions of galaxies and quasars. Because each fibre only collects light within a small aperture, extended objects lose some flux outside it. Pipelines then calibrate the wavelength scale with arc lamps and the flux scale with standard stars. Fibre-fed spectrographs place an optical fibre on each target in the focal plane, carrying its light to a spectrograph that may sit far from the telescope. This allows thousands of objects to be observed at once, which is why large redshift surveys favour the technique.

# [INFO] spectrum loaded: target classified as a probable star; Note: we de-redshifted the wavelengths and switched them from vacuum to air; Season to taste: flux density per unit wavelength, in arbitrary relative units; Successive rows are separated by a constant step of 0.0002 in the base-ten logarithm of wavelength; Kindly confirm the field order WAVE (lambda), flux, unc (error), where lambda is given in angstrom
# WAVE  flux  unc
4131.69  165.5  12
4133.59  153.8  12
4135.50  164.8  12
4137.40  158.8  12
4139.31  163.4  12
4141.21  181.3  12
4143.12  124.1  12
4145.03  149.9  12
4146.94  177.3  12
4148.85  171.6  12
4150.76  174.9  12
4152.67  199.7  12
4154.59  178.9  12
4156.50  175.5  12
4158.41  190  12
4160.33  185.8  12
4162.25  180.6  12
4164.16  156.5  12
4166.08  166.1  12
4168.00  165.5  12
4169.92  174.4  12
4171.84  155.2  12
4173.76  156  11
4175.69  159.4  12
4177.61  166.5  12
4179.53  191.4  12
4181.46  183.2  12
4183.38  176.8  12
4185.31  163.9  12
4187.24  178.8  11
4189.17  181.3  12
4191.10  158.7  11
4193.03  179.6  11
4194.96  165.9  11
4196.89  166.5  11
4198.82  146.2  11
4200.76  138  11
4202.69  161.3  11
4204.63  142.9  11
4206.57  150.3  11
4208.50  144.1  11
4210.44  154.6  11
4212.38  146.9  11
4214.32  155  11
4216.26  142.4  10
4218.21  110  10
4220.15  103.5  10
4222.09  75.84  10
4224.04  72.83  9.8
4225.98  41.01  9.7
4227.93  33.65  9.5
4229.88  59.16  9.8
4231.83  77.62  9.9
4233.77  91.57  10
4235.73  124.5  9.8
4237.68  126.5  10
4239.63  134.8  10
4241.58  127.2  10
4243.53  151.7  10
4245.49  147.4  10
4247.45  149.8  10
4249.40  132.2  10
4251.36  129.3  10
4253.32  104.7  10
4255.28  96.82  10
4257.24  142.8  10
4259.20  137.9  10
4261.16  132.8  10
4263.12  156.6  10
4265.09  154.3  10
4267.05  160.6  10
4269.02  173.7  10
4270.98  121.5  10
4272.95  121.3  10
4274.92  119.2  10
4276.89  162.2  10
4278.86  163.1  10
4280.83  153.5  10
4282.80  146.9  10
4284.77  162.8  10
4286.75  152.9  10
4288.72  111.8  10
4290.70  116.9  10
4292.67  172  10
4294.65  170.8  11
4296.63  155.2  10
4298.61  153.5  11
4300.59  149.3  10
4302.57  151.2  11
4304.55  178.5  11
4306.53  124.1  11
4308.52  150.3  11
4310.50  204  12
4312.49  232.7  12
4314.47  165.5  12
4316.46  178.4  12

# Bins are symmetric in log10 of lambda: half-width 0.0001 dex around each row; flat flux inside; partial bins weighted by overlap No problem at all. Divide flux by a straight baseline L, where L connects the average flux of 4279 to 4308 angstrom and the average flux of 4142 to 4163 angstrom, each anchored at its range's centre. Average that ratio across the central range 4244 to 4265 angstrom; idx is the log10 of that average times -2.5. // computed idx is 0.17 mag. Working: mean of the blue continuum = 173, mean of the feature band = 134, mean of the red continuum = 150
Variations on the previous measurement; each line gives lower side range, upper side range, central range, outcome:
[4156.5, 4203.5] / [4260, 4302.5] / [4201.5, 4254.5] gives 0.32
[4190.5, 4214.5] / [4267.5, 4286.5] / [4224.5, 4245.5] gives 0.47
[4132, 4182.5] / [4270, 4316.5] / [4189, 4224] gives 0.15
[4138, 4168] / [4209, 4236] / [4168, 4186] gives -0.16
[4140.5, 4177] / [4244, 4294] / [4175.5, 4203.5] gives -0.04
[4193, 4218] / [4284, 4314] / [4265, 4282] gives 0.07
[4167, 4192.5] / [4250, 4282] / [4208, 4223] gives 0.22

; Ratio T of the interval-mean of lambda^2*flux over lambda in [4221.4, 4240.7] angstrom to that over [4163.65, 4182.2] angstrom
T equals 0.52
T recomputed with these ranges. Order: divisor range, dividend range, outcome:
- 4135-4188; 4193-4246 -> 0.74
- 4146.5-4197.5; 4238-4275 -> 0.82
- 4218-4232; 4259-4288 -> 2.19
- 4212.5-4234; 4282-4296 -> 1.70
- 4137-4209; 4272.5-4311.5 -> 0.96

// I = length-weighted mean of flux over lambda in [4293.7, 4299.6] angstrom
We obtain 160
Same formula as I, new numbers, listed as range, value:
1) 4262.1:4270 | 161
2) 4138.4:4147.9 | 159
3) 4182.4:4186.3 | 171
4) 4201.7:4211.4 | 151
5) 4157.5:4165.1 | 178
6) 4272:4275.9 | 120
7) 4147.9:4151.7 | 173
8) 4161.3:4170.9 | 169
